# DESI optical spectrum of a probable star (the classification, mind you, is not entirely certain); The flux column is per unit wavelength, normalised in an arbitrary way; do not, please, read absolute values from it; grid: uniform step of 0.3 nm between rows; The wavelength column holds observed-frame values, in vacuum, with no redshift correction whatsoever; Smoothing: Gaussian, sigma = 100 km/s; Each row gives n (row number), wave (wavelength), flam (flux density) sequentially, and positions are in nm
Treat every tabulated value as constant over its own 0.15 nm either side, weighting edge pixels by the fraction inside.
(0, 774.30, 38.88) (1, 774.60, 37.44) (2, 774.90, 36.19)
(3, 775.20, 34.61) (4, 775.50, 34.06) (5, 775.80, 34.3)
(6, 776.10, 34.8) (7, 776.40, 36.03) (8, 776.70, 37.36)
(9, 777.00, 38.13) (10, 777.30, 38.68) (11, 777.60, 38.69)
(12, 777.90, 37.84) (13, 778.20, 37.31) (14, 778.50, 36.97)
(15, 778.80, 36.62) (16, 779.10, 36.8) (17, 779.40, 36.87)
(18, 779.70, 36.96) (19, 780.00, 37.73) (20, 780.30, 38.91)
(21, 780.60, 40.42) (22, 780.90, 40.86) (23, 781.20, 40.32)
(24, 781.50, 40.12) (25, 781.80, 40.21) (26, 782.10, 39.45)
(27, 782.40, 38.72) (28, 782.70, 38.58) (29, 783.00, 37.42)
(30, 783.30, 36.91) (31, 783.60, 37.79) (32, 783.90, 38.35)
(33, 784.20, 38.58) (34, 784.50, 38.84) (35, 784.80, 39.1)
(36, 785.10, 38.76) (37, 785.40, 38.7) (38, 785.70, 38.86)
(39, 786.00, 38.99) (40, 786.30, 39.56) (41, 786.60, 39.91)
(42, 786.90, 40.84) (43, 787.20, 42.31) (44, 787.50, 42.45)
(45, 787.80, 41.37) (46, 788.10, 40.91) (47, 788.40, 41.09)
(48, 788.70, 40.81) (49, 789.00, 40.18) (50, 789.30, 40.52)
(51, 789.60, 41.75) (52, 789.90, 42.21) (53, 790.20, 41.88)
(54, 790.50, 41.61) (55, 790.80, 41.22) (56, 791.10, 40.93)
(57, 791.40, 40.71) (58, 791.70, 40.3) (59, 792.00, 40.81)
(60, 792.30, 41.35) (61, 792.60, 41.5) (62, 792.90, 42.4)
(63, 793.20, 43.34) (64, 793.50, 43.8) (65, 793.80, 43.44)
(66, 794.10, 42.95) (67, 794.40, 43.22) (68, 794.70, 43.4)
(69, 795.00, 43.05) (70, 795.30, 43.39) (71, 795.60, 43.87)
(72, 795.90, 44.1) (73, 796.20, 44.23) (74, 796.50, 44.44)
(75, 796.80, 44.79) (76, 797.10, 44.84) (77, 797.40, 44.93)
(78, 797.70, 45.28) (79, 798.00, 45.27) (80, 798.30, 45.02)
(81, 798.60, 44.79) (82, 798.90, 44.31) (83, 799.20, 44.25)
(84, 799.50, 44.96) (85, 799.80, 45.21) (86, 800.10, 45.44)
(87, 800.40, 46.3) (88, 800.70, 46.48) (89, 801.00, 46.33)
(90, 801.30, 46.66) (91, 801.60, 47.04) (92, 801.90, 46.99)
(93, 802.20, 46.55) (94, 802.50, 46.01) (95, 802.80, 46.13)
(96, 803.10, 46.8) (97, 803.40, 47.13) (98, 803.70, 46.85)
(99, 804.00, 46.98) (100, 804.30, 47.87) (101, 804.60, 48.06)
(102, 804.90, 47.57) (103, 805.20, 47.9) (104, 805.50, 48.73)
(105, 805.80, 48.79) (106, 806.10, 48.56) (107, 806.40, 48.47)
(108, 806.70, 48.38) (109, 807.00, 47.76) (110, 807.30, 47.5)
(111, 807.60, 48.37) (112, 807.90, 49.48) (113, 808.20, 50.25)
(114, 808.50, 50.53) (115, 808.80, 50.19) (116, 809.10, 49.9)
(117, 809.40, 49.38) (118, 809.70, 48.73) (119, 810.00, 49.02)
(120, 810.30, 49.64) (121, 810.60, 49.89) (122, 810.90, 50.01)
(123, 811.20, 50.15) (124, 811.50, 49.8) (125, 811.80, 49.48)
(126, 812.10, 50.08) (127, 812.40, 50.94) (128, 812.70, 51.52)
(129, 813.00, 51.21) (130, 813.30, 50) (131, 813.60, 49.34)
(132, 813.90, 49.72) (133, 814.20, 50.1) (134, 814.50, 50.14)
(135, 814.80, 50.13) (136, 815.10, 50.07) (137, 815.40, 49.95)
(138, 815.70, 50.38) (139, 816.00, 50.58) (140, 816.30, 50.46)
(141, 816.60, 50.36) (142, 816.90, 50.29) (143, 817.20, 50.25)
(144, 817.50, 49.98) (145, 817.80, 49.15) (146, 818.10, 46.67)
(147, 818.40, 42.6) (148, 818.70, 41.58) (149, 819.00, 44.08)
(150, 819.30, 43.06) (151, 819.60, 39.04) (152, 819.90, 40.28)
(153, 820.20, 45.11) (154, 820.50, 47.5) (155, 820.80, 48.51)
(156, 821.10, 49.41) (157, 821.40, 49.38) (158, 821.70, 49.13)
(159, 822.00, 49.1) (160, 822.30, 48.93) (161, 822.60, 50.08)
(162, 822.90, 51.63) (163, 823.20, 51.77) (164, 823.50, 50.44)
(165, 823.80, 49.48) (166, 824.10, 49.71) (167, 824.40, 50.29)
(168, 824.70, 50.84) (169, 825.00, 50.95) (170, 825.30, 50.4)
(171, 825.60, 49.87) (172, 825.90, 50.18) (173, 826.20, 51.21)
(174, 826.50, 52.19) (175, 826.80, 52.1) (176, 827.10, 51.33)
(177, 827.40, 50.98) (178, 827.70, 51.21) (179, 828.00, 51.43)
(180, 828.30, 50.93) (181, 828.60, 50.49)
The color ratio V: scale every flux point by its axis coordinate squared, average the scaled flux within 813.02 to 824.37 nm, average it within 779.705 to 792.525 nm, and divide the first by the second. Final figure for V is 1.31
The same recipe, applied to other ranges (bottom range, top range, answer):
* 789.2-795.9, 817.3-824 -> 1.20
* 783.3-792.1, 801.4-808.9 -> 1.24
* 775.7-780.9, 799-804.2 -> 1.31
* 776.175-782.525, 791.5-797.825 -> 1.18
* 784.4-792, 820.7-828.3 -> 1.36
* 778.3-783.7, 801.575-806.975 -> 1.31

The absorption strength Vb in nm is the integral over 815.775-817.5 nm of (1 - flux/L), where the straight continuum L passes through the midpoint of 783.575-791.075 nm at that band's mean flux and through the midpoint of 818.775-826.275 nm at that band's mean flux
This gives -0.12 nm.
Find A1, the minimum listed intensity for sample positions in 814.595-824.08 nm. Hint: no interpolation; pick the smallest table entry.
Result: 39.04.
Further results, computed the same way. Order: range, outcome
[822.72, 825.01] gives 49.48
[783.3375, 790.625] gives 37.79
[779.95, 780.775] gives 37.73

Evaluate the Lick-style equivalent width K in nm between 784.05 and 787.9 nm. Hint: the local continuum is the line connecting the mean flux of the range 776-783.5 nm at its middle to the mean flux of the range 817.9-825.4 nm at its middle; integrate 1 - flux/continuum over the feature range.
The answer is -0.03 nm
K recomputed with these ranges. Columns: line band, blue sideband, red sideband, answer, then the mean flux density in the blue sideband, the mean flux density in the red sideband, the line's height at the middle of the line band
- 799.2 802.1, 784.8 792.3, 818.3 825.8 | -0.19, 40.7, 47.8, 43.2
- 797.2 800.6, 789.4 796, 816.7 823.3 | -0.13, 42.3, 47.1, 43.4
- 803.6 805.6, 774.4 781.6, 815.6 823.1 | -0.17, 37.4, 47.5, 43.9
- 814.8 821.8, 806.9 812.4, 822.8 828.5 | 0.40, 49.5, 50.9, 50.3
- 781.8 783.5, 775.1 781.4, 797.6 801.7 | 0.03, 37.4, 45.5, 39.1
